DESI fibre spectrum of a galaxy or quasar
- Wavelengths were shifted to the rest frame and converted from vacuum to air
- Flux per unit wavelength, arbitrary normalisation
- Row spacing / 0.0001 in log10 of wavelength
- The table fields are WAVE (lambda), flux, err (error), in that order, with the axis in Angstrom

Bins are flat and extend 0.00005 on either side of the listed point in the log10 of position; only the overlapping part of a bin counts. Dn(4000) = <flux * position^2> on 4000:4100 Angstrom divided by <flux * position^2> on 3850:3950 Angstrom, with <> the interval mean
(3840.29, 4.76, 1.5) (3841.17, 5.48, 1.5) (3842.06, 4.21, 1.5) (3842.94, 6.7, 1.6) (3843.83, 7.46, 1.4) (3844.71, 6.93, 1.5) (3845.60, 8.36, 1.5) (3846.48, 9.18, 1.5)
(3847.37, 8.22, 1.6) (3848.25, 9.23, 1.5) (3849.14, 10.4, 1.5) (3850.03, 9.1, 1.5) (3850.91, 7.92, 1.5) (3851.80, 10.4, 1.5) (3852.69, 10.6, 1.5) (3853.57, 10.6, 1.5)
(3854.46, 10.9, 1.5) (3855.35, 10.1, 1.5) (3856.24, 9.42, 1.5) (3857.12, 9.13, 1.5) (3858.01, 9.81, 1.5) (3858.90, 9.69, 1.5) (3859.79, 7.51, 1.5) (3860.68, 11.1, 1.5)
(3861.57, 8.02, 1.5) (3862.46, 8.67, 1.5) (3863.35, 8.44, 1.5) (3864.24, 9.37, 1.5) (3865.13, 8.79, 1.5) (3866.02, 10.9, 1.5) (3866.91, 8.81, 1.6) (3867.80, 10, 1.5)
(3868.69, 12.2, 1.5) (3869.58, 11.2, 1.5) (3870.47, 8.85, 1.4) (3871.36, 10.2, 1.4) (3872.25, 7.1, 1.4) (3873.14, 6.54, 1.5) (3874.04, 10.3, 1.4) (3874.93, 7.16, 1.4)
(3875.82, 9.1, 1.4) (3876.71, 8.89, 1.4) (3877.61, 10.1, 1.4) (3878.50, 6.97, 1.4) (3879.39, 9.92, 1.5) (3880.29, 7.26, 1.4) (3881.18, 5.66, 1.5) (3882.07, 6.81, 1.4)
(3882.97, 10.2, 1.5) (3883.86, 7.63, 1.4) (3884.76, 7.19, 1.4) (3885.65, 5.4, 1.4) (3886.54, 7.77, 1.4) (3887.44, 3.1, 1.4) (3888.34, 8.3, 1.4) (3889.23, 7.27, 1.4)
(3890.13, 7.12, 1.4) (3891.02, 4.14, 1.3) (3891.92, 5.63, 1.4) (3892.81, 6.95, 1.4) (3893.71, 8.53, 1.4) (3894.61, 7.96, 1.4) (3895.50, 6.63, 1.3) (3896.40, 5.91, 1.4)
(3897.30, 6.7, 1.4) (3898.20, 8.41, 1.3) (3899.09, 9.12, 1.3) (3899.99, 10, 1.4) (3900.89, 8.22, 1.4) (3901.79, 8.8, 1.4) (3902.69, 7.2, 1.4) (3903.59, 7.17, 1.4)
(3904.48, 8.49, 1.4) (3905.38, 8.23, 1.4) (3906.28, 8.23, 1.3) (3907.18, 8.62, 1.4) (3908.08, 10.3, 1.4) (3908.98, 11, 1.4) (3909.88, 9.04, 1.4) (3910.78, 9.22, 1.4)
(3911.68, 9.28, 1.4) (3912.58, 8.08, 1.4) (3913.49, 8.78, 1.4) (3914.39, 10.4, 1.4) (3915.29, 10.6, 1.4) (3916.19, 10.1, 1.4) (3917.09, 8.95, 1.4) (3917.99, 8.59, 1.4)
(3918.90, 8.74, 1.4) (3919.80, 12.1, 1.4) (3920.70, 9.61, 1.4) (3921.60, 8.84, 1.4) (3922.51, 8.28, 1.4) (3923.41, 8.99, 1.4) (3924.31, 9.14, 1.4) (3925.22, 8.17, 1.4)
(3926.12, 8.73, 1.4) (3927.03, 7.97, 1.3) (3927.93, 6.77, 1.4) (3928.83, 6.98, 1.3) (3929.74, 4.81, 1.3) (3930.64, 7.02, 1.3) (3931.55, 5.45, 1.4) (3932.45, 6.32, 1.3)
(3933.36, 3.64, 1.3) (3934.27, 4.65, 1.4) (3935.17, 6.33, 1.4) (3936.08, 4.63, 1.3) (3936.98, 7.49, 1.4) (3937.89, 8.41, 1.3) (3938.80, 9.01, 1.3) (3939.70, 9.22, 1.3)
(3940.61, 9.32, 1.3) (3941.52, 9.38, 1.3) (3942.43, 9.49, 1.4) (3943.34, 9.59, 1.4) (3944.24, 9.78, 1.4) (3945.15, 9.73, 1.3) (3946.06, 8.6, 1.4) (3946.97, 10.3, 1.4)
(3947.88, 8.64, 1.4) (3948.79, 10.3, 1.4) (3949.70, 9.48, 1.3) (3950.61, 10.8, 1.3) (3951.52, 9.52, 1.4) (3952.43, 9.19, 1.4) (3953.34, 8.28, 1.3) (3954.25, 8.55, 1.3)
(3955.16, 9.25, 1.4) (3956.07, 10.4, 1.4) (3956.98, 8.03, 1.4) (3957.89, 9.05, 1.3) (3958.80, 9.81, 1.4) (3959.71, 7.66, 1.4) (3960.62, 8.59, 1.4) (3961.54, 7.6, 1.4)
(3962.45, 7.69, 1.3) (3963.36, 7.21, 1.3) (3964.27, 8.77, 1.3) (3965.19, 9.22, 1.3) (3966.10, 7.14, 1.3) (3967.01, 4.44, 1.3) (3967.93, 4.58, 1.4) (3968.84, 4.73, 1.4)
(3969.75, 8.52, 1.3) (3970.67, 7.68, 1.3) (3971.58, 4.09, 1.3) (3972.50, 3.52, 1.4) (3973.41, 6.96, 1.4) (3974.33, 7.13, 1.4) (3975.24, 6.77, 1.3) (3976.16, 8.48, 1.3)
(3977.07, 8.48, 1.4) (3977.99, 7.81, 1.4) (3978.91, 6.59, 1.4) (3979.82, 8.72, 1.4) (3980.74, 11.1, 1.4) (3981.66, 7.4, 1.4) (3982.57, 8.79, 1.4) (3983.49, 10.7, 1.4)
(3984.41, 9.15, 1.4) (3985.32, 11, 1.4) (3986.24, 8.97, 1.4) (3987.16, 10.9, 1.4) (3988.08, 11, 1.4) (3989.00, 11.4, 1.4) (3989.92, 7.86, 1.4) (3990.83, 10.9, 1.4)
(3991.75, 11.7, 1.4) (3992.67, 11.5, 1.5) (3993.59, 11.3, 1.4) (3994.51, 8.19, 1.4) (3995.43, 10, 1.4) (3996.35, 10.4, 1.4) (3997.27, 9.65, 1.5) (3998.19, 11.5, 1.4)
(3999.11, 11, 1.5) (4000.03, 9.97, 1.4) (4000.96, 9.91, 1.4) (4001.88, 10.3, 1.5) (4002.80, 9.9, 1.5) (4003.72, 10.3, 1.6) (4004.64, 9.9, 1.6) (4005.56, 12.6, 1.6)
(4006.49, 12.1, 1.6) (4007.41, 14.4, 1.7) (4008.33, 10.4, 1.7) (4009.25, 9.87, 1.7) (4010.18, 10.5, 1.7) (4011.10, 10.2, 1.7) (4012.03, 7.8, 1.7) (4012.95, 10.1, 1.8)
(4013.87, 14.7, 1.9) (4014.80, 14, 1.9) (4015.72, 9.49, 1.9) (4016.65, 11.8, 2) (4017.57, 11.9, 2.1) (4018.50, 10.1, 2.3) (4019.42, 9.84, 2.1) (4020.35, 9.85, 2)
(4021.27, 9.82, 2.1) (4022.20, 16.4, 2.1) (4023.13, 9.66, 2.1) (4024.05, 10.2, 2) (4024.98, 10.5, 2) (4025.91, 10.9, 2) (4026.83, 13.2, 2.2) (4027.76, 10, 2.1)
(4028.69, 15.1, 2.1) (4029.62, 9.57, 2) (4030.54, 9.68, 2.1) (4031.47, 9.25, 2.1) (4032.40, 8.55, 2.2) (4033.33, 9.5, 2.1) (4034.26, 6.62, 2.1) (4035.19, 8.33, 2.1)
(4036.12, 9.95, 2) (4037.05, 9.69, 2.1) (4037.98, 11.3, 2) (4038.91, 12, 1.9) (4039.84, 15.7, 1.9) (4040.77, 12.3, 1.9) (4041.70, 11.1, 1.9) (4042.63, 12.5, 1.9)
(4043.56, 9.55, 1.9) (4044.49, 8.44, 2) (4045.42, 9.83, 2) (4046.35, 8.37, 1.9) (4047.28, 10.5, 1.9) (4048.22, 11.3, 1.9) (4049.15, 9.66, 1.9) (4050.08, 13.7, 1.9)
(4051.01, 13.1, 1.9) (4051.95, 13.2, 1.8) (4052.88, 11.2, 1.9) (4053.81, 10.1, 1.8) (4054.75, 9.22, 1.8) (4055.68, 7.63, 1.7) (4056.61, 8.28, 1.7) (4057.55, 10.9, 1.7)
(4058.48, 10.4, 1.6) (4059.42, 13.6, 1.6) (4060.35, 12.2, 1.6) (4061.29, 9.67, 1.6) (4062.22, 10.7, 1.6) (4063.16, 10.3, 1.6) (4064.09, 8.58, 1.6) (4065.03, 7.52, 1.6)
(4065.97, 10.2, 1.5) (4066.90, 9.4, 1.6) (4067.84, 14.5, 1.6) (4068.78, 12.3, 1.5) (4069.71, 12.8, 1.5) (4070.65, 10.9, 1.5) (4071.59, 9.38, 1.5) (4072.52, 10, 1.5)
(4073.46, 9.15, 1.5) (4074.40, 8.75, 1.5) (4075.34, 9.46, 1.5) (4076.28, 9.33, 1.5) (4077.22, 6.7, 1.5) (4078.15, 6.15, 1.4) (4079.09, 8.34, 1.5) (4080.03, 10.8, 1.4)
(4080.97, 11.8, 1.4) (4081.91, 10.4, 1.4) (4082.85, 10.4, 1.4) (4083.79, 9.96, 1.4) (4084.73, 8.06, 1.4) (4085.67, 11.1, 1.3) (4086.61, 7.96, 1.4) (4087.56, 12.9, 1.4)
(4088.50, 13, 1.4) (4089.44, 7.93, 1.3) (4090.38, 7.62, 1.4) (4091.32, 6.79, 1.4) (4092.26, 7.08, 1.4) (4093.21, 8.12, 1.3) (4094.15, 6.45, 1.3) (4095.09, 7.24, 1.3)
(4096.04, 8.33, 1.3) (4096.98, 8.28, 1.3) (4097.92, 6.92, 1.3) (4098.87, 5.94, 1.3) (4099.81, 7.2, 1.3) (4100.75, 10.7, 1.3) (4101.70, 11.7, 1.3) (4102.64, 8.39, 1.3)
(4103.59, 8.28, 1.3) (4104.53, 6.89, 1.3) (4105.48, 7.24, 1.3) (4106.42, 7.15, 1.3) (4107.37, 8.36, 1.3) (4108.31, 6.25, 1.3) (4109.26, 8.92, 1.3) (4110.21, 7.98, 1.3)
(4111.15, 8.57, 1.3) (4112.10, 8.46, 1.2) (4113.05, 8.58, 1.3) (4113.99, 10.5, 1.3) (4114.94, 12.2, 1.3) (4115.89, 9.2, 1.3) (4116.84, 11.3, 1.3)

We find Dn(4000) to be 1.3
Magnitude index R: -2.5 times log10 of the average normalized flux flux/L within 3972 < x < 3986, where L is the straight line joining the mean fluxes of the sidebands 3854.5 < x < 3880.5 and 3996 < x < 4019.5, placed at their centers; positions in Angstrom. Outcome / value 0.28 mag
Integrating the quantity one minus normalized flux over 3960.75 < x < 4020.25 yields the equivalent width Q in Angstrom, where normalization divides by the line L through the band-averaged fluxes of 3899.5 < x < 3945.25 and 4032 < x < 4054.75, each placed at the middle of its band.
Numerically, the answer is 1.9 Angstrom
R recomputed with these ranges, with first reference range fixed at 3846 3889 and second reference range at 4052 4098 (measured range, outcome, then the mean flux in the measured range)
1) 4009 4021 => -0.15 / 10.8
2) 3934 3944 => 0.13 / 8.06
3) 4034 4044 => -0.15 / 10.9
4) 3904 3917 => -0.04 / 9.3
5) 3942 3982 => 0.13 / 8.17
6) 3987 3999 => -0.13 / 10.5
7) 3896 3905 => 0.12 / 8.02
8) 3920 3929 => 0.07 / 8.5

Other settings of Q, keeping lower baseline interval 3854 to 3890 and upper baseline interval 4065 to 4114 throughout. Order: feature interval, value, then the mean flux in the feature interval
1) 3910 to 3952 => 1.16 Angstrom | 8.49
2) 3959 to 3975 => 3.54 Angstrom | 6.84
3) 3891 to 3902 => 1.40 Angstrom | 7.56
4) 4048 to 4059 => -2.20 Angstrom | 10.7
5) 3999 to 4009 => -2.38 Angstrom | 11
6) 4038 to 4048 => -2.39 Angstrom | 11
